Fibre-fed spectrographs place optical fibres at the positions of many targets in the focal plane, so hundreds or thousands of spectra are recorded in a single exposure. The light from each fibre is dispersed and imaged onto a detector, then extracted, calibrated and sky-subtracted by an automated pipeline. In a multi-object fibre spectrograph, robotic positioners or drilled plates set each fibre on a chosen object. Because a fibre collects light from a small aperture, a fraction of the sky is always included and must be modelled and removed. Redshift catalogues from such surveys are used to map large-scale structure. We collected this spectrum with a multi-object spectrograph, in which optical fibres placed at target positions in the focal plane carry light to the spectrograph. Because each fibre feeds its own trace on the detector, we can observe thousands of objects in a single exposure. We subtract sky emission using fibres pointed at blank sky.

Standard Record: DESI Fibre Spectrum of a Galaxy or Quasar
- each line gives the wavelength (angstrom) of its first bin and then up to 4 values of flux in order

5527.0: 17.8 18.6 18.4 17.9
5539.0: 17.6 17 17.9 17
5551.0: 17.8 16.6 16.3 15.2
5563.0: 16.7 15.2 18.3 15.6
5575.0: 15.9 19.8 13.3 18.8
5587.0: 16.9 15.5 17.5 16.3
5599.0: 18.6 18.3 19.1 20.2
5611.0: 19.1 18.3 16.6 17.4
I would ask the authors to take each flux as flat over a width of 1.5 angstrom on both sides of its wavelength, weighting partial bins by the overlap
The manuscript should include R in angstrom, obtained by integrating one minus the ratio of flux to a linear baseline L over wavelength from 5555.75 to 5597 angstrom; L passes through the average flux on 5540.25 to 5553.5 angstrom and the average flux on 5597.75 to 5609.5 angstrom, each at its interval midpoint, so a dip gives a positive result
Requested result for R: 3.9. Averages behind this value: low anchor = 17.4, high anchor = 19.1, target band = 16.5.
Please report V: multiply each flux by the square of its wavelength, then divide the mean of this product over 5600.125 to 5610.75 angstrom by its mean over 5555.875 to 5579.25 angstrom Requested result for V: 1.17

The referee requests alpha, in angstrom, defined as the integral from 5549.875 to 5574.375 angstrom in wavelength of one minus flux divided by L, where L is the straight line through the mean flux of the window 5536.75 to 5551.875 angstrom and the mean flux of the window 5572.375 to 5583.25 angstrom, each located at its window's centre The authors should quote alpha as 0.71 angstrom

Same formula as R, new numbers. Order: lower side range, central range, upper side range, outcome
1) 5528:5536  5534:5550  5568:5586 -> 0.5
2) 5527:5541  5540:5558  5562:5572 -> 0.2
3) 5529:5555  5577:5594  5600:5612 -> 1.6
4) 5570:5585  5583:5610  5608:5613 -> 0.4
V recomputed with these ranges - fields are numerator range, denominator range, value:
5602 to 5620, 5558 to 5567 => 1.20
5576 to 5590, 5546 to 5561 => 1.03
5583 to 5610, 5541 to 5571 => 1.08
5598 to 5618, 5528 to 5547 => 1.07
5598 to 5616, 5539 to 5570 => 1.14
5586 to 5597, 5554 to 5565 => 1.04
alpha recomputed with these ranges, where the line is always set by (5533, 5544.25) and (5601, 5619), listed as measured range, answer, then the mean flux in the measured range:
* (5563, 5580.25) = 1.2 angstrom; 16.8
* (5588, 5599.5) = 1.0 angstrom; 16.8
